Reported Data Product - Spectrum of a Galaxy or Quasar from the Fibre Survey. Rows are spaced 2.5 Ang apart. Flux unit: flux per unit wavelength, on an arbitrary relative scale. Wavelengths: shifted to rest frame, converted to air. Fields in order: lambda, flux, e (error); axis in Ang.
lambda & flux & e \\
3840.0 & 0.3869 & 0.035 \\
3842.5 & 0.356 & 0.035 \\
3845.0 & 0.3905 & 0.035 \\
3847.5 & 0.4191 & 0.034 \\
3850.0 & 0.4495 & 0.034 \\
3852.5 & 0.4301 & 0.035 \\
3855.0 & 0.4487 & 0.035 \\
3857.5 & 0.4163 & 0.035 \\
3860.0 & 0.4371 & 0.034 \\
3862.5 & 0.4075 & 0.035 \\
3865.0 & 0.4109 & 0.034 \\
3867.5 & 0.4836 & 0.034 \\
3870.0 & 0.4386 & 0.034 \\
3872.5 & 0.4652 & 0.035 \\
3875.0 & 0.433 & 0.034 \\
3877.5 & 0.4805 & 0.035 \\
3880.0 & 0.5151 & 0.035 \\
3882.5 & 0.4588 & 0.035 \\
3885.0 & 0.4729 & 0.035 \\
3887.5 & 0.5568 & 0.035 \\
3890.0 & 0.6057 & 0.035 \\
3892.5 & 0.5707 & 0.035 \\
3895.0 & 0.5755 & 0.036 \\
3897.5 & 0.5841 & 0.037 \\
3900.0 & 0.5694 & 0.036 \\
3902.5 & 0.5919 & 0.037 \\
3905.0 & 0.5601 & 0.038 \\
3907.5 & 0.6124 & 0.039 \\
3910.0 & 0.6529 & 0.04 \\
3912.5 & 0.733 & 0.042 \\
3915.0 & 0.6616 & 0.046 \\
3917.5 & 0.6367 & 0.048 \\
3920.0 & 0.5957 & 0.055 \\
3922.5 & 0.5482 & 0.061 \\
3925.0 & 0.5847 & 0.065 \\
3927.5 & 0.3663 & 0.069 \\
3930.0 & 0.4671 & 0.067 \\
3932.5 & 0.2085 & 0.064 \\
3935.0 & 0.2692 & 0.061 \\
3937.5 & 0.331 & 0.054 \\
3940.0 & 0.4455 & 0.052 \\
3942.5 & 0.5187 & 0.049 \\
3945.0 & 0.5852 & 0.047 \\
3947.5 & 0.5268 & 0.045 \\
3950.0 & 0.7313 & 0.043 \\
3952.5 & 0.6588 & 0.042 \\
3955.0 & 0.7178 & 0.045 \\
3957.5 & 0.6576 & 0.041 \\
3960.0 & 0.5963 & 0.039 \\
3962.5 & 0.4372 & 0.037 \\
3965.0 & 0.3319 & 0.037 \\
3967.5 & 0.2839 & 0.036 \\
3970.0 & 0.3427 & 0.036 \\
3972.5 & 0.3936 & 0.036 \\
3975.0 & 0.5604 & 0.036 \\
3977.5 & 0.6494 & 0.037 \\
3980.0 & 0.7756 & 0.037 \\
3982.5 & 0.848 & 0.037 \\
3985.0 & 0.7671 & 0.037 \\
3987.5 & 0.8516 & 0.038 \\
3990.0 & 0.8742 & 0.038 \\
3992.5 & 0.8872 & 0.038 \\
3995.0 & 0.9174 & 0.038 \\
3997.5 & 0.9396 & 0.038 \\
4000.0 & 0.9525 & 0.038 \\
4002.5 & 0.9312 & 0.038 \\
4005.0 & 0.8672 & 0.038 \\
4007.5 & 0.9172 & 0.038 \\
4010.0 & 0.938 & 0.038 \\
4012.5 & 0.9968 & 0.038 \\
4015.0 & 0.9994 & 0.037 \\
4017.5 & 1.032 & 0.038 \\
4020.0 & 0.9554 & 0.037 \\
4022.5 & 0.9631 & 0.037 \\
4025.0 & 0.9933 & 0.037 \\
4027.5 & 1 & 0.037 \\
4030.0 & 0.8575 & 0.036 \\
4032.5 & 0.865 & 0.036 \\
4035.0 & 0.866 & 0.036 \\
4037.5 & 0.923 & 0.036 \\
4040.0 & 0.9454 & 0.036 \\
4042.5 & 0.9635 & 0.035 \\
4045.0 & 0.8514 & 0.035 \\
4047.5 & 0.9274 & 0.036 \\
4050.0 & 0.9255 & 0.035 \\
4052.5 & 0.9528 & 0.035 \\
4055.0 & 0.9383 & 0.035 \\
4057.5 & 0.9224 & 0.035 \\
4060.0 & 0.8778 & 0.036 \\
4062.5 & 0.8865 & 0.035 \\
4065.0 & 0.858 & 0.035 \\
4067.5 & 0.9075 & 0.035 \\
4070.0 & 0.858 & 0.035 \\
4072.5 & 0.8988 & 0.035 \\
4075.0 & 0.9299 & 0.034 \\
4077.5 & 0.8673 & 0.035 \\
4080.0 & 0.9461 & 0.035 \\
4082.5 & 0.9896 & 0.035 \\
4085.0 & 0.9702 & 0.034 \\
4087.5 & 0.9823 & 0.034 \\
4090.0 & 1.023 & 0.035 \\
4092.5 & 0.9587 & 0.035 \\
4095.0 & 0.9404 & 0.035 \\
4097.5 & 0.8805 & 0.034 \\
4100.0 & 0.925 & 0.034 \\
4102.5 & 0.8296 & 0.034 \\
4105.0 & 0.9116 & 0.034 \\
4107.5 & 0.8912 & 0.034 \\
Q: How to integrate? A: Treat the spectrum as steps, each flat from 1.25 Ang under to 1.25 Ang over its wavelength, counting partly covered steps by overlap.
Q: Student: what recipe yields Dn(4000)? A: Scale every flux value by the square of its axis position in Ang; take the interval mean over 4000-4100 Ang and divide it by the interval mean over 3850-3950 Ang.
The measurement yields 1.98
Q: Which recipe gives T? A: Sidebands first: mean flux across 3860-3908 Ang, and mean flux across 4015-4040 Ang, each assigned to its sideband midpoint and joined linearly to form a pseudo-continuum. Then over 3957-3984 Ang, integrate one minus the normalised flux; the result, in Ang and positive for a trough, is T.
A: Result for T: 8.43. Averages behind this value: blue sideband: 0.512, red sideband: 0.943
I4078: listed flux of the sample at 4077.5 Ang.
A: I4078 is 0.8673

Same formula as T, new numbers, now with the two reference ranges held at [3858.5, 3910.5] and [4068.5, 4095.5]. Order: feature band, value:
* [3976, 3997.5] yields -2.6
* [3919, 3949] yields 8.0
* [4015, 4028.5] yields -3.0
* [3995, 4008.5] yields -2.7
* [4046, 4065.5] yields -0.6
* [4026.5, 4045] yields -1.5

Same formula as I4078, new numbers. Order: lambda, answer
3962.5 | 0.4372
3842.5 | 0.356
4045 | 0.8514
